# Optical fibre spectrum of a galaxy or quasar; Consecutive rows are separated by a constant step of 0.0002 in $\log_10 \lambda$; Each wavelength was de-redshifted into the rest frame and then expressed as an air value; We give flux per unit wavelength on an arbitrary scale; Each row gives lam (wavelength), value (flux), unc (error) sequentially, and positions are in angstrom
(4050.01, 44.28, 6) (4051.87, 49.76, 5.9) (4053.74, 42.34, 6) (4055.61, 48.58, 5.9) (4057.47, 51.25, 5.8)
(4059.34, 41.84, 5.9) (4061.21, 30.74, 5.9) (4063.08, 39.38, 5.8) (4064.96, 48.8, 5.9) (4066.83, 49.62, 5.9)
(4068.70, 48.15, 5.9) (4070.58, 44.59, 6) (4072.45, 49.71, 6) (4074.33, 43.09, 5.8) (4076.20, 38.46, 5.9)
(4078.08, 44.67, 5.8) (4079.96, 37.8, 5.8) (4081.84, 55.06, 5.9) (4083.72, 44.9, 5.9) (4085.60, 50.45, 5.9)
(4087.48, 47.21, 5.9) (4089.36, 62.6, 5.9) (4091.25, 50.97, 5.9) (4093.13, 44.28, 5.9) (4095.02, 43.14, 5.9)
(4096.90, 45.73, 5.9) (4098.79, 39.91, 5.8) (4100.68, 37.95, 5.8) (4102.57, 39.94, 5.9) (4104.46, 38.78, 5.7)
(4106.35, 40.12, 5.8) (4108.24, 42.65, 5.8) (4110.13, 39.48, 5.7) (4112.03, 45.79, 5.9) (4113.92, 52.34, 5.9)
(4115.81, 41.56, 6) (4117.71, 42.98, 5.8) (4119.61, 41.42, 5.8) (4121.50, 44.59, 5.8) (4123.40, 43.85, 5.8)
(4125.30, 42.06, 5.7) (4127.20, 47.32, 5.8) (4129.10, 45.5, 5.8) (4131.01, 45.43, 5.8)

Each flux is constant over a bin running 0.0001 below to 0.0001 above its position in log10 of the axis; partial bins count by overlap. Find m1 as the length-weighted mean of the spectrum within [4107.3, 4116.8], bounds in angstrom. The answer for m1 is 44.4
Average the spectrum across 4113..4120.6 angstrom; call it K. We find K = 44.6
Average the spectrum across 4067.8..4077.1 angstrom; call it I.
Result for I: 44.8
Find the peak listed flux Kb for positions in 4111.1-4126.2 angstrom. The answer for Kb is 52.34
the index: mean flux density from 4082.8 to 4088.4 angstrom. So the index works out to 47.6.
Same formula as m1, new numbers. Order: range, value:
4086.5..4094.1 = 51.2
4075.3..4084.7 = 44.2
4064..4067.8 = 49.1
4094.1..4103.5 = 41.3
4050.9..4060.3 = 46.7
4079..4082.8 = 46.4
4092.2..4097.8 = 44.4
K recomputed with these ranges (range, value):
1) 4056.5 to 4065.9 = 42.4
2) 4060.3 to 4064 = 35.1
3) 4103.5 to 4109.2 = 40.5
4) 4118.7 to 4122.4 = 43.1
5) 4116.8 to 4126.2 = 43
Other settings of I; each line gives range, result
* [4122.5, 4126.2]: 42.9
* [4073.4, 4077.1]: 40.9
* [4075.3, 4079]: 41.6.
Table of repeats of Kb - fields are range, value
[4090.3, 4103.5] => 50.97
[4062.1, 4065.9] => 48.8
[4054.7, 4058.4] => 51.25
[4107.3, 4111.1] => 42.65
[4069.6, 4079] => 49.71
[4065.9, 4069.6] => 49.62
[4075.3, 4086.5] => 55.06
